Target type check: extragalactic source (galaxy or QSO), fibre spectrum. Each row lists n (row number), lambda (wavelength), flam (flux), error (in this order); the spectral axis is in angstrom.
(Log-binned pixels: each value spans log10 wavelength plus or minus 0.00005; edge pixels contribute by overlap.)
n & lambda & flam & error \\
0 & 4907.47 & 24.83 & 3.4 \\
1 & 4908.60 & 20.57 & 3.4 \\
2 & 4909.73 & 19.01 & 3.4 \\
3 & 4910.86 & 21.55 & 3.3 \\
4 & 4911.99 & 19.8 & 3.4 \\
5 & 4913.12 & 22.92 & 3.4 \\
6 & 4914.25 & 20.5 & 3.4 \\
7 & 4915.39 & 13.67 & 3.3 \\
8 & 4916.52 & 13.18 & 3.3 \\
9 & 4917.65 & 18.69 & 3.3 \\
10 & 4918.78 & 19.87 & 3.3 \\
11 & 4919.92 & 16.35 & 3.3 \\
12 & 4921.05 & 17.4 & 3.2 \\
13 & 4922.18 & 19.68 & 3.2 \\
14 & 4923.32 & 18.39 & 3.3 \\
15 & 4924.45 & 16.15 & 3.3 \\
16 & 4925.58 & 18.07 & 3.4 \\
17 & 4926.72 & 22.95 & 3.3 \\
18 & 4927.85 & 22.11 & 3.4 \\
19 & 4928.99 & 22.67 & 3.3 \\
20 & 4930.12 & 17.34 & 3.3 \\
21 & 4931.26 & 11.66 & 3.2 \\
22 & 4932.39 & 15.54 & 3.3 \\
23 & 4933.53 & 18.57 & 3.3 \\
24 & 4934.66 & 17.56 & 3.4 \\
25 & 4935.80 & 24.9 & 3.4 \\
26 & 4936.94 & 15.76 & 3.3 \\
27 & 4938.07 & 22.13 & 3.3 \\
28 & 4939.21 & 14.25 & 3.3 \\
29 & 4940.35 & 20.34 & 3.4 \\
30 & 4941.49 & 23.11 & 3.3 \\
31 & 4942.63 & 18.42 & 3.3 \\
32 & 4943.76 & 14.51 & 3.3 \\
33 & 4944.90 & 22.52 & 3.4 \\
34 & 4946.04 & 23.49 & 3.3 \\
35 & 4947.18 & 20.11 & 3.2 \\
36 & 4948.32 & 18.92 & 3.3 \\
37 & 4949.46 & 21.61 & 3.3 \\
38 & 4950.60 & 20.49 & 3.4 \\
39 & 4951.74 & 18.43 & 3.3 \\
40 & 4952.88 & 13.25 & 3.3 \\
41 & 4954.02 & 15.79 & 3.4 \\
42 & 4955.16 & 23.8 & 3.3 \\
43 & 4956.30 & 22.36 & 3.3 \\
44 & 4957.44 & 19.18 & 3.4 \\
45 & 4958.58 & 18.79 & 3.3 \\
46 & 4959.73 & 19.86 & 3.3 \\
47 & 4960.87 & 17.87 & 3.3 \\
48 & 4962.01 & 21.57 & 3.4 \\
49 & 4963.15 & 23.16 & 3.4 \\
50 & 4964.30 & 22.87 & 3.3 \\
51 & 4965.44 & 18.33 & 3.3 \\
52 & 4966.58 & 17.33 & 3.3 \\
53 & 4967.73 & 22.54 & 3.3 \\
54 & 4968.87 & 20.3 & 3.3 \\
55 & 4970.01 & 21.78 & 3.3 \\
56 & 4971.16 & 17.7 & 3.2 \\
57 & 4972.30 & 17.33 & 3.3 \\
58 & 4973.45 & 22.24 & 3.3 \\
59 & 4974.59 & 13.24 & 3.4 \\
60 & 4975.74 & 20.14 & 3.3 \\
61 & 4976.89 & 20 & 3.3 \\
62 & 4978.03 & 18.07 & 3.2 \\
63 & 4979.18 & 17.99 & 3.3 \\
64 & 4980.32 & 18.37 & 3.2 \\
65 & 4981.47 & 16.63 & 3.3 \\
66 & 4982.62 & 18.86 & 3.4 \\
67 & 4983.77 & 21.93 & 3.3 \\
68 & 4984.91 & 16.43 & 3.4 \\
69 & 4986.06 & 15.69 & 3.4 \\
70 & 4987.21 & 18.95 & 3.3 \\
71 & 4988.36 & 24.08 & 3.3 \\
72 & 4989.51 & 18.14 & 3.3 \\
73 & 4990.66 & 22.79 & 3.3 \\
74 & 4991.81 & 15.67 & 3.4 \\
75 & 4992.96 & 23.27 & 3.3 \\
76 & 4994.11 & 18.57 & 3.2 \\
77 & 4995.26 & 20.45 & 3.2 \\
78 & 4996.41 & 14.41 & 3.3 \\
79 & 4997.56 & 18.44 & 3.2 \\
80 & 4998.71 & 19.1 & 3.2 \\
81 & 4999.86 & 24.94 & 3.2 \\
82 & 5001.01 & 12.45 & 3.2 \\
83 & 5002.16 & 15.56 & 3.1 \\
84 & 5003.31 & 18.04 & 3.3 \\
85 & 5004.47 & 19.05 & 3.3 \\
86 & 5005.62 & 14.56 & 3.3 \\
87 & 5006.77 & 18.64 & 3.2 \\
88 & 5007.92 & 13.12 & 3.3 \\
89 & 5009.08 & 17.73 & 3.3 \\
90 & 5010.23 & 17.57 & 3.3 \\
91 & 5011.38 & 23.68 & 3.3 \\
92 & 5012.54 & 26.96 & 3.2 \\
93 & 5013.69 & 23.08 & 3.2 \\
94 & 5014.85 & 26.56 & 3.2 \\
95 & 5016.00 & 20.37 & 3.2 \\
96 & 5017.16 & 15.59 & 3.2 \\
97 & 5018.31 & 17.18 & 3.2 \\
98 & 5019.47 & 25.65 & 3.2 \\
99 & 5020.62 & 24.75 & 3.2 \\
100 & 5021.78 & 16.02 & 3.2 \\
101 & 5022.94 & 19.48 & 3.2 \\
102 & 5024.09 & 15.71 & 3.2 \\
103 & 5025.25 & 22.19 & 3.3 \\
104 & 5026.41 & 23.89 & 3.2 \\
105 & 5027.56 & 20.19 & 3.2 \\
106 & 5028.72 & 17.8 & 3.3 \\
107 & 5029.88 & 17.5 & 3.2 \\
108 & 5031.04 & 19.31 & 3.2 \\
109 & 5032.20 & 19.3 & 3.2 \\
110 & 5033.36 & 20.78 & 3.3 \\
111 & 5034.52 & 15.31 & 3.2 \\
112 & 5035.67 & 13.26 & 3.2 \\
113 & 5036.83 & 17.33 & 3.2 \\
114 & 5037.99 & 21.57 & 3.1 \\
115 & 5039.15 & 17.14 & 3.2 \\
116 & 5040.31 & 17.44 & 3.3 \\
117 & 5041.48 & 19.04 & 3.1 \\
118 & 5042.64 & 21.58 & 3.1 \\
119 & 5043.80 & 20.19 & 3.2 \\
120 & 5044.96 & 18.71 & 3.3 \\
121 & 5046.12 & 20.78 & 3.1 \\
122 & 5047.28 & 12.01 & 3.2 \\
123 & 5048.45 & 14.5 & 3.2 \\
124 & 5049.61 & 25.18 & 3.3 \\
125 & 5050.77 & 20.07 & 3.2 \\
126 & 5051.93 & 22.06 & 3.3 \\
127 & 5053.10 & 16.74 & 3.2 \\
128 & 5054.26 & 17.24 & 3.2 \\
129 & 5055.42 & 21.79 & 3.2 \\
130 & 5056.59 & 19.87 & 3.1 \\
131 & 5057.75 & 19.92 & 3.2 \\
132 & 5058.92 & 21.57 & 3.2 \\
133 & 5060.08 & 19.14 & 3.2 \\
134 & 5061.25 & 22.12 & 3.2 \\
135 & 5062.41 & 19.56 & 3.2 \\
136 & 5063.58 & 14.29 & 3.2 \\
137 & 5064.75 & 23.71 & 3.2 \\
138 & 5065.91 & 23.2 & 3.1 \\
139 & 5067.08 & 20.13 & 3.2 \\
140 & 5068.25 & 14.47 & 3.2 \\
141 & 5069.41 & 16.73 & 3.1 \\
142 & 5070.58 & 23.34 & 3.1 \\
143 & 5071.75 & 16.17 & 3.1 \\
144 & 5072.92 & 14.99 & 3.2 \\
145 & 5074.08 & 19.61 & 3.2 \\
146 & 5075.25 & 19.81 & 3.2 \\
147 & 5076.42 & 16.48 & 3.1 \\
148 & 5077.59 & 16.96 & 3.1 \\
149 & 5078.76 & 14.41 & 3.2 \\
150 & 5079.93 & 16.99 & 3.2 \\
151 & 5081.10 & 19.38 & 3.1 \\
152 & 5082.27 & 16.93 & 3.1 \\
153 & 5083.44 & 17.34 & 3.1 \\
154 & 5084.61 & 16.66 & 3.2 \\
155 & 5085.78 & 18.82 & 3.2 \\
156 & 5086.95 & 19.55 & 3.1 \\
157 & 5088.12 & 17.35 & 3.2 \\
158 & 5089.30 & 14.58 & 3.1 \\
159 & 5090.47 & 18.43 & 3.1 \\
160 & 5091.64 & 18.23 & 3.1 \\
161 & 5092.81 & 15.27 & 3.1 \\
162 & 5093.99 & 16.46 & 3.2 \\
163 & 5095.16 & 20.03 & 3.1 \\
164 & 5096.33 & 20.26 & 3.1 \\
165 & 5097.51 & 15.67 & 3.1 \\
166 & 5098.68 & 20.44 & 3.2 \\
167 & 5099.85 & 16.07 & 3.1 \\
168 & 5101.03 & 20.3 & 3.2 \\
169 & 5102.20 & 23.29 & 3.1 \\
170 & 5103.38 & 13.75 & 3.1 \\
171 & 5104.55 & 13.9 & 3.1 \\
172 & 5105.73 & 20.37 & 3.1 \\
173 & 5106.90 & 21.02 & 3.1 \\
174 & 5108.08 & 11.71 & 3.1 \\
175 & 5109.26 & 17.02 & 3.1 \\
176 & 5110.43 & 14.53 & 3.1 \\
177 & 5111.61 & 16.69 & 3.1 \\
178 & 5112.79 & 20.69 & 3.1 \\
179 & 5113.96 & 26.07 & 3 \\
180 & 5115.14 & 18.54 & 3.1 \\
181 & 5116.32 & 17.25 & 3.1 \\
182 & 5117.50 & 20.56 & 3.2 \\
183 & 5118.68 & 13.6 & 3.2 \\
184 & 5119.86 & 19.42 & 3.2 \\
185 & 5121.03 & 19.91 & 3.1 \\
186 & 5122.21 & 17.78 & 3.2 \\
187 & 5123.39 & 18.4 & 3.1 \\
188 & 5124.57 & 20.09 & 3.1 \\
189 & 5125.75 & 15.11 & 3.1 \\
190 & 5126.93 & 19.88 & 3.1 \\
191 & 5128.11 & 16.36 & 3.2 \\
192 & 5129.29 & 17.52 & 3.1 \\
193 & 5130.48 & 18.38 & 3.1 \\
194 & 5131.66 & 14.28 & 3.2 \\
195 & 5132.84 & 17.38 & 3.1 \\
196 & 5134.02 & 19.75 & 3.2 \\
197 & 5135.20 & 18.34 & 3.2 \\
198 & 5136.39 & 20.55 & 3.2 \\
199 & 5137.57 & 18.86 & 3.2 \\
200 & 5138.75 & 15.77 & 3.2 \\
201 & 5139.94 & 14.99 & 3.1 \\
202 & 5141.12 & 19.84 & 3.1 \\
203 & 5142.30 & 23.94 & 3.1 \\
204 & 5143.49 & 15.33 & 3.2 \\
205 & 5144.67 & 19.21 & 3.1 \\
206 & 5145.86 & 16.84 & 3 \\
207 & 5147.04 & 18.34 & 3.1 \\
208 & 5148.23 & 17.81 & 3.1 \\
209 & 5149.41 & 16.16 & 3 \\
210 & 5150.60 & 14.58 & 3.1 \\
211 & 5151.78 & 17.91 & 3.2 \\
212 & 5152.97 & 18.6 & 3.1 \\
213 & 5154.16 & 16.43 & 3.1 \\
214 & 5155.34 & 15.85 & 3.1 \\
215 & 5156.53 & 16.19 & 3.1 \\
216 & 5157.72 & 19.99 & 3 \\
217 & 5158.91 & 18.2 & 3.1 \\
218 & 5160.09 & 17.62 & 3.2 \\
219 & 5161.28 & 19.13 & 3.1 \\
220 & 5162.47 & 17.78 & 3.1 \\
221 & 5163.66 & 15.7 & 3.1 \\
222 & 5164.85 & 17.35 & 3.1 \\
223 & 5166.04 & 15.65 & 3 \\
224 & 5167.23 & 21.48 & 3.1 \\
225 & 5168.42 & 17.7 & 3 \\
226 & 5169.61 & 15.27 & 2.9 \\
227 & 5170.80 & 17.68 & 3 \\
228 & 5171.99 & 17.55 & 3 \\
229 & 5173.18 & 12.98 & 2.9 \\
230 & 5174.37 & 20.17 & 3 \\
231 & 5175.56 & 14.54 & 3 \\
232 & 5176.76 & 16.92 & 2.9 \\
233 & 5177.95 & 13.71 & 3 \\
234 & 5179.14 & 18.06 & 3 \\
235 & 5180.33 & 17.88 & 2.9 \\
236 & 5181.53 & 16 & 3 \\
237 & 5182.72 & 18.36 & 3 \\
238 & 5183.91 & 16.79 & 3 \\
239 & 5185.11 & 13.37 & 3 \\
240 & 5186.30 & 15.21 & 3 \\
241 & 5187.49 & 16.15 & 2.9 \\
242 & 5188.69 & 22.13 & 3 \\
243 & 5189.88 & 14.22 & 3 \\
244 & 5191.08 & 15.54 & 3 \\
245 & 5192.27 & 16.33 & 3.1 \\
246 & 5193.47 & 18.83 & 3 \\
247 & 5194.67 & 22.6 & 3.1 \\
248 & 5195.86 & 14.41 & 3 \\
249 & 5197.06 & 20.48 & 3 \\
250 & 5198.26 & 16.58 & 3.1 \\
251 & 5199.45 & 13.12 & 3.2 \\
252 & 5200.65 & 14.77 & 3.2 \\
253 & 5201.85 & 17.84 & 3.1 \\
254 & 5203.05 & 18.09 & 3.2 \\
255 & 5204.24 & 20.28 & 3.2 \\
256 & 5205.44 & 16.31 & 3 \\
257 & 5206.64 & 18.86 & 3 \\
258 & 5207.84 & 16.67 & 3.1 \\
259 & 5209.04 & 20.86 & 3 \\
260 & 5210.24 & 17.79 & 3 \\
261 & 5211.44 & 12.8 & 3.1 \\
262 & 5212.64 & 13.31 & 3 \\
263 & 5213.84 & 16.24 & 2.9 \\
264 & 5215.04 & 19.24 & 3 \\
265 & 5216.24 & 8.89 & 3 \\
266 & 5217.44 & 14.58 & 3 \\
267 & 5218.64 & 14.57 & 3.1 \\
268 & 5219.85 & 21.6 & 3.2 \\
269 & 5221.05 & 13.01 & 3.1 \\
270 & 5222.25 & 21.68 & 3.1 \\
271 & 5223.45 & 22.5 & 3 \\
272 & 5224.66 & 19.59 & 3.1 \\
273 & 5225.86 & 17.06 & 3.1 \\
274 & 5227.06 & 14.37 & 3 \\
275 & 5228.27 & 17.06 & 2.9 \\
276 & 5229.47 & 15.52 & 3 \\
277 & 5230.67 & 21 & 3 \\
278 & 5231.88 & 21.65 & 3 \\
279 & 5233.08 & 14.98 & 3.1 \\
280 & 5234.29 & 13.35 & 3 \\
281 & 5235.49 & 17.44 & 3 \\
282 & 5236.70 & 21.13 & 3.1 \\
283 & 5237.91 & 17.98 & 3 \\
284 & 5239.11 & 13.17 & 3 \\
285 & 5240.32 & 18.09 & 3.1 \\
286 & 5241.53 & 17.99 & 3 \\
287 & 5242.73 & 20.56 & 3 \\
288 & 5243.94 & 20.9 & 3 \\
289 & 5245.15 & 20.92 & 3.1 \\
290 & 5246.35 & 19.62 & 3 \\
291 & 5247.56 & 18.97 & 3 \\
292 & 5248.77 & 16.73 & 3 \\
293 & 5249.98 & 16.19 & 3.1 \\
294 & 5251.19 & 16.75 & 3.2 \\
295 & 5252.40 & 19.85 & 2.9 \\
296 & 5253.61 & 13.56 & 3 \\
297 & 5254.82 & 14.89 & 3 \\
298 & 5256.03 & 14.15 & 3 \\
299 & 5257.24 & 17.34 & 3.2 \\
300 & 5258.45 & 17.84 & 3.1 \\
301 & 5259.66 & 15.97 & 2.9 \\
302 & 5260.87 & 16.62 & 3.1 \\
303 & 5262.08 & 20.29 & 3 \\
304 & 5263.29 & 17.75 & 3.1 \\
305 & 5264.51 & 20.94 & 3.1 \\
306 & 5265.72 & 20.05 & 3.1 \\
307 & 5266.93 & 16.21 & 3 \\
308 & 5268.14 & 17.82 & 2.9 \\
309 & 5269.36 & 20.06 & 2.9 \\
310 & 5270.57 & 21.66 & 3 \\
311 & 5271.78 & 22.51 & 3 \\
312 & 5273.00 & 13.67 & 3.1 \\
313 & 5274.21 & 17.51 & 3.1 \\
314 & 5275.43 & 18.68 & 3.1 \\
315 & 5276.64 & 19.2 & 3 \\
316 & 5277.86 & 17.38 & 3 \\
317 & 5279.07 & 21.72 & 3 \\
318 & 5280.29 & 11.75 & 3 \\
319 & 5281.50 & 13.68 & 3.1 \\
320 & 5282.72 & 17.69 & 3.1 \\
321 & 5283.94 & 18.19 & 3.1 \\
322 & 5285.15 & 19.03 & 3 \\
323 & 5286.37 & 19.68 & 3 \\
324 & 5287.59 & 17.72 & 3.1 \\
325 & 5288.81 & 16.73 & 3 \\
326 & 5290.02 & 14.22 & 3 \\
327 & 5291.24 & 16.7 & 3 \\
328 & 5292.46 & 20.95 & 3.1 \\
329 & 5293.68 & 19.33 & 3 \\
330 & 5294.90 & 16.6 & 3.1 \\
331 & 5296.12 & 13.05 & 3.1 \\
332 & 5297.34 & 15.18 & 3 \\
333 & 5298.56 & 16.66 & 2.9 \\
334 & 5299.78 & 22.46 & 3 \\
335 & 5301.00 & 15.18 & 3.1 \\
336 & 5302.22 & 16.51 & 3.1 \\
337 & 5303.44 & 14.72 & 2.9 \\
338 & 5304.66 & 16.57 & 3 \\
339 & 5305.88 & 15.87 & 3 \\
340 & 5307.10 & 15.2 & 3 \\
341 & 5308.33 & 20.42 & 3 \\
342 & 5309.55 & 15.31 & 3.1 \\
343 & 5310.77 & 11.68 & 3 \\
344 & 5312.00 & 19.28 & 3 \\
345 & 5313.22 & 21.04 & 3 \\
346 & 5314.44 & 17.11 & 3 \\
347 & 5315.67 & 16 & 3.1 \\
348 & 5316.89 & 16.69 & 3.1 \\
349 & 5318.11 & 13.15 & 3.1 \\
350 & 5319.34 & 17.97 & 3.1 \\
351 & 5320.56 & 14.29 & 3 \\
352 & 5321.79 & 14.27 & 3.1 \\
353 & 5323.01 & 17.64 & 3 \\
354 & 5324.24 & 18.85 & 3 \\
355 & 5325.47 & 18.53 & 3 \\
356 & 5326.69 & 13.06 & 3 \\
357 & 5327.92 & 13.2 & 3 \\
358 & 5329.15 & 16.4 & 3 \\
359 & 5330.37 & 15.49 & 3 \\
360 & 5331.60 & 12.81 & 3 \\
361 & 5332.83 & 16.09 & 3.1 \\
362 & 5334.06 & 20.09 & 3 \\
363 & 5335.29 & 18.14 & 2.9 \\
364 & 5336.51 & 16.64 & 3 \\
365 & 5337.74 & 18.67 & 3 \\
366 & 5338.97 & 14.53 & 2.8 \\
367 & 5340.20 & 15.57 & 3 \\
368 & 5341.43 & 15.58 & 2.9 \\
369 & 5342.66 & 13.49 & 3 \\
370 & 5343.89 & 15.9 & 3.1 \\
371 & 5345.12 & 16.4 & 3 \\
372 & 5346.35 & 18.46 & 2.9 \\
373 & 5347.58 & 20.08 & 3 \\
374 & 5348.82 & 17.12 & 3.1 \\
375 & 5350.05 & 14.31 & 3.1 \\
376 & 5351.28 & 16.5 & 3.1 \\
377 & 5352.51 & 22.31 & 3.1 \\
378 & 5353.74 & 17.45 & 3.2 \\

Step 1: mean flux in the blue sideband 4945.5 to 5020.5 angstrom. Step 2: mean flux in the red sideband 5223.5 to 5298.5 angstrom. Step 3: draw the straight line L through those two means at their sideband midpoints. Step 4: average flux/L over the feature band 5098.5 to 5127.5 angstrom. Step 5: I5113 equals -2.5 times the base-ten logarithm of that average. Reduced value 0.02 mag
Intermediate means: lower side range 19.4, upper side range 17.7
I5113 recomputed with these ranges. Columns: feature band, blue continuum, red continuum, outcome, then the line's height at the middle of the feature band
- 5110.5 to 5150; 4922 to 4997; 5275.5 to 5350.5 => -0.015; 18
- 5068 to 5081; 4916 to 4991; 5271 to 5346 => 0.053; 18.3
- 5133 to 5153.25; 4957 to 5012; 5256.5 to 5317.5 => 0.008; 18.2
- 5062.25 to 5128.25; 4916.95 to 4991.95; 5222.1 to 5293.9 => 0.032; 18.6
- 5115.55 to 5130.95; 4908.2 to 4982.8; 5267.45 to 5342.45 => 0.001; 18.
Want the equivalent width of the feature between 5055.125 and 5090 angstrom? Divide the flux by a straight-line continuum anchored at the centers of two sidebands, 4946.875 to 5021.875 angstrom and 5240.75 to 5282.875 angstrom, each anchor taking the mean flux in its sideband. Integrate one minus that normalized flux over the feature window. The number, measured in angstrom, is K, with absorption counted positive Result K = 0.8 angstrom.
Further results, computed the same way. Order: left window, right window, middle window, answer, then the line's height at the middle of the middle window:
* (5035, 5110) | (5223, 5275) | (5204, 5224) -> 1.20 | 18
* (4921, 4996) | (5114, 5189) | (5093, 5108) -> -0.12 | 18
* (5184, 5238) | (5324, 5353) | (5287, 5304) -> -0.14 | 16.7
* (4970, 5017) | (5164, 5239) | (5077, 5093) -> 0.79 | 18.1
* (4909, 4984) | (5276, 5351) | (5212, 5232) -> 0.25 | 17.3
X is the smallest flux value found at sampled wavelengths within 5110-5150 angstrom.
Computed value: 13.6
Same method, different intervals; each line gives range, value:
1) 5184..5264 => 8.89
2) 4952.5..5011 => 12.45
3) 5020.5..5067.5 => 12.01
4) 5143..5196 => 12.98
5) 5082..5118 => 11.71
